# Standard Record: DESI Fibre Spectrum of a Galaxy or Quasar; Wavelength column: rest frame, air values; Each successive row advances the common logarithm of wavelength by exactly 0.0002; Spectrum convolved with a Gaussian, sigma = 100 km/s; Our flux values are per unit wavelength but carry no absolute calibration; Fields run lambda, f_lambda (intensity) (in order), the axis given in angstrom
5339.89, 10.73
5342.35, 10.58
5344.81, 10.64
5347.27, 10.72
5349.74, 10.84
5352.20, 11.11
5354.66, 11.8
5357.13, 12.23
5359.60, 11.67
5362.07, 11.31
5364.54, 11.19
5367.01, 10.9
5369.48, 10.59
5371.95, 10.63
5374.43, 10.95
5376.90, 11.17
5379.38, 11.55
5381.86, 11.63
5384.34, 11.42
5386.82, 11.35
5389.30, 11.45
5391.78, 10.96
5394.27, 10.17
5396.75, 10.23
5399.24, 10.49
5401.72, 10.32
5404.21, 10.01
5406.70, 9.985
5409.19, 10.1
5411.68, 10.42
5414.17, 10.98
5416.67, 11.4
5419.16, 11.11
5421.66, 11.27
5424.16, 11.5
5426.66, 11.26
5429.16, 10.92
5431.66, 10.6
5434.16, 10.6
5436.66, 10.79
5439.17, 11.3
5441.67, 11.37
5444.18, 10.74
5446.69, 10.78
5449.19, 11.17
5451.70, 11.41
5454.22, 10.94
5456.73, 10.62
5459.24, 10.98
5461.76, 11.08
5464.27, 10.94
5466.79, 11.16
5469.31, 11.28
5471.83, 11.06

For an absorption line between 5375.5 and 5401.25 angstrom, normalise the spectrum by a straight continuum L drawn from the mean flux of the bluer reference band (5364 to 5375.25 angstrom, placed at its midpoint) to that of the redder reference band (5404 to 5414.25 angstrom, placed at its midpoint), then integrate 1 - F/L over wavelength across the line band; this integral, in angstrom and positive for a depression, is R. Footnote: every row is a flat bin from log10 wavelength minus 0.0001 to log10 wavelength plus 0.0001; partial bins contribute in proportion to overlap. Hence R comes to -1.1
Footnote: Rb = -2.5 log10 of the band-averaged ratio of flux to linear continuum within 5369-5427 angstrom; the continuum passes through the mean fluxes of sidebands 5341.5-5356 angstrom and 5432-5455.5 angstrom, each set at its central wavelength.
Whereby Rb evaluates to 0.01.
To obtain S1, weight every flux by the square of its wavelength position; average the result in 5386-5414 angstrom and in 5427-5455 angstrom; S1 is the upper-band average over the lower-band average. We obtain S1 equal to 1.06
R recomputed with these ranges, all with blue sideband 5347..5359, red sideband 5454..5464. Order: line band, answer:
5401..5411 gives 0.94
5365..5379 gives 0.50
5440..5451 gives -0.07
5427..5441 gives 0.17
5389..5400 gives 0.60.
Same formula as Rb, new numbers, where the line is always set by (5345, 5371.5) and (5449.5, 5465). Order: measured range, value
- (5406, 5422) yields 0.034 mag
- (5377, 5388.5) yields -0.029 mag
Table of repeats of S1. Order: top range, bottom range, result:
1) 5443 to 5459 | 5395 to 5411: 1.09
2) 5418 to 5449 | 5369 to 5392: 1.00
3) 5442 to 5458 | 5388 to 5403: 1.06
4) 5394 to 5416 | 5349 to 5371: 0.93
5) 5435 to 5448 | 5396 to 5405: 1.09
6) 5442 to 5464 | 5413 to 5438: 1.00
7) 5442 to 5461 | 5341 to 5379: 1.02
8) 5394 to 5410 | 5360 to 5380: 0.93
